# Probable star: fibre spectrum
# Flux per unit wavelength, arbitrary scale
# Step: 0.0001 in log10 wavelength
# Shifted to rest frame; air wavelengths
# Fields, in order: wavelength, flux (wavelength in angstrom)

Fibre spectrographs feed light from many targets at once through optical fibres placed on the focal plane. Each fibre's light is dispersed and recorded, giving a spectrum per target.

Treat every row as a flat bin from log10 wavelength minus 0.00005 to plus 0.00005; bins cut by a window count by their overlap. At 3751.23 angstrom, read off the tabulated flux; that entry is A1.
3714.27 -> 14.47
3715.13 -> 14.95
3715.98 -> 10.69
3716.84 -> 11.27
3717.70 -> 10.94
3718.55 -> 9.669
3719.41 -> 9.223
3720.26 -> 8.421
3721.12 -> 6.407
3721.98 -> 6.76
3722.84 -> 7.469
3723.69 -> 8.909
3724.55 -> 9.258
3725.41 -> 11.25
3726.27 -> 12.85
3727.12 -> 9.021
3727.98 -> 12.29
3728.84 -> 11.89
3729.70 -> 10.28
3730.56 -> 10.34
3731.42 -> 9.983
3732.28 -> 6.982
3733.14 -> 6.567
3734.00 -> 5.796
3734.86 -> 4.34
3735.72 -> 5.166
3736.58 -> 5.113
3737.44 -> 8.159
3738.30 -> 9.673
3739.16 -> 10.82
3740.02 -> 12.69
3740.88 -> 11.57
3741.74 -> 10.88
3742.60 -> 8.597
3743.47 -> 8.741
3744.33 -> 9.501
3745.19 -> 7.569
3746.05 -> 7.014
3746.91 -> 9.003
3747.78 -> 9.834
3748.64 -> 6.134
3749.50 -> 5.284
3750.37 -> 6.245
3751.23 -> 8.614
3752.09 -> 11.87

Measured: 8.614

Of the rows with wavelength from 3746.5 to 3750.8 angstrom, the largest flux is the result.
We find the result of 9.834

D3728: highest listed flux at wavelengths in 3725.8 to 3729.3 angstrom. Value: 12.85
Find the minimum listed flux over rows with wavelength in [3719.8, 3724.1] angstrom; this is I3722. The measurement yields 6.407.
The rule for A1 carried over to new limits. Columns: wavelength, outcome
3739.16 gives 10.82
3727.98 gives 12.29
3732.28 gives 6.982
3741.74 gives 10.88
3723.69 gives 8.909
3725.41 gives 11.25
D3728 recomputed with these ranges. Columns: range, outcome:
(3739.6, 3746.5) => 12.69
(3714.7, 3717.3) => 14.95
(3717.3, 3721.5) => 10.94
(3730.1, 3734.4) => 10.34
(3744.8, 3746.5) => 7.569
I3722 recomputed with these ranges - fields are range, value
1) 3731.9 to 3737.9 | 4.34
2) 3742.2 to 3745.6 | 7.569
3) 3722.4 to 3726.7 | 7.469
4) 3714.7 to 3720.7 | 8.421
